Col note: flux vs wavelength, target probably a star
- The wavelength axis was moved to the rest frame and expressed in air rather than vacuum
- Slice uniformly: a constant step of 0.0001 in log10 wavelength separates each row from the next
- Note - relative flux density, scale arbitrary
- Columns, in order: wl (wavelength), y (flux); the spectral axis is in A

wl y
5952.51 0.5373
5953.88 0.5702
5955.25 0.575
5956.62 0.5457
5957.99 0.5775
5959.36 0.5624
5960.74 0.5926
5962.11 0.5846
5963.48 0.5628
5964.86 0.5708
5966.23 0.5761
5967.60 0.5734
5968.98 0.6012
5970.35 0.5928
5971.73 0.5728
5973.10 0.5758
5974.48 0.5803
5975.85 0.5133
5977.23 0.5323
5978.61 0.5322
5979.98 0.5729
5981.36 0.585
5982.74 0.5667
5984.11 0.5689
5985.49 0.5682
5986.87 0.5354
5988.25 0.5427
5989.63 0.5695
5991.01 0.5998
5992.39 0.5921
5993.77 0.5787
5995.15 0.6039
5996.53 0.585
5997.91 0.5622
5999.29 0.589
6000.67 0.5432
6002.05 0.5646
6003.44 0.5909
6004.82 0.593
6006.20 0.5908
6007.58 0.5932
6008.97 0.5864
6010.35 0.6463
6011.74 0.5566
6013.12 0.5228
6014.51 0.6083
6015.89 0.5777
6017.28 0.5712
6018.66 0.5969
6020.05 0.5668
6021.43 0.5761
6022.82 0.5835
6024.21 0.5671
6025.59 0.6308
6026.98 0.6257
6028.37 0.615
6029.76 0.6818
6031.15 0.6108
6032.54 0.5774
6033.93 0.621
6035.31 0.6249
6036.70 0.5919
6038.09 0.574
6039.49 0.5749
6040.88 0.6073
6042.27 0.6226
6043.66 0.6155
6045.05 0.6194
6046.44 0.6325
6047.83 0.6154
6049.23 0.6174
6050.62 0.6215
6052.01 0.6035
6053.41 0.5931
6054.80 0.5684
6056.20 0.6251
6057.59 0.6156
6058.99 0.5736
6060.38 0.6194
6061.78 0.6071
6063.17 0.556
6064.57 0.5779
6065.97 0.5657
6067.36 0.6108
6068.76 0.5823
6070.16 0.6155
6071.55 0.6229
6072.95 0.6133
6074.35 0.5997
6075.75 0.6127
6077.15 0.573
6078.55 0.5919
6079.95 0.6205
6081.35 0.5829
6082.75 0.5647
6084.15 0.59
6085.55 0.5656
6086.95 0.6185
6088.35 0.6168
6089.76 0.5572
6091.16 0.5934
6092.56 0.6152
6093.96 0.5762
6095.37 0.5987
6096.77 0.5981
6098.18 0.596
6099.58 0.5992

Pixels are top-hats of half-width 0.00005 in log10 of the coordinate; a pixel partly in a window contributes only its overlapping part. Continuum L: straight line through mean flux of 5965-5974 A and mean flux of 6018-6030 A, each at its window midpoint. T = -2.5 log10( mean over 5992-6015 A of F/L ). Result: 0.02 mag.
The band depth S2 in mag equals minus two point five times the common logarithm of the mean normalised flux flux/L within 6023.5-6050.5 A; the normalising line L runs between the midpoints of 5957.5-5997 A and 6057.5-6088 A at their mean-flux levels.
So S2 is -0.05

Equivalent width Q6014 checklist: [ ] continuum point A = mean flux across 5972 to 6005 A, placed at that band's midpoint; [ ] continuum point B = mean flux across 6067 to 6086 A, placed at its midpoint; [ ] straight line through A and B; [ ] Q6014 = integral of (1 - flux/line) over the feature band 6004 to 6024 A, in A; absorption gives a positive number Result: -0.24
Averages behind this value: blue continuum 0.568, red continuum 0.596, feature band 0.583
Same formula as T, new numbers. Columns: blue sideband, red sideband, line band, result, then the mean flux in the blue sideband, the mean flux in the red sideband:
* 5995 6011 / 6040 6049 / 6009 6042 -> 0.014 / 0.587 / 0.618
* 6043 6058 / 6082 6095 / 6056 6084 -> 0.007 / 0.612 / 0.589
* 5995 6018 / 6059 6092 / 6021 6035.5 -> -0.046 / 0.581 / 0.594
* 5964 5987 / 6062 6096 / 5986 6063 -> -0.028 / 0.566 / 0.593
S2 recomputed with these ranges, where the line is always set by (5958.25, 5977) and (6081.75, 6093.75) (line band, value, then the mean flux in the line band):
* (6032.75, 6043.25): -0.03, 0.602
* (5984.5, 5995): 0.01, 0.571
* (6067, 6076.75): -0.04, 0.607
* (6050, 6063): -0.03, 0.601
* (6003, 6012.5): -0.03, 0.594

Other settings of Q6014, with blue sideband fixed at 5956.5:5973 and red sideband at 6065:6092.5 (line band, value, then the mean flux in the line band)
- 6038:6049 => -0.4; 0.61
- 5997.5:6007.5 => 0.1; 0.578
